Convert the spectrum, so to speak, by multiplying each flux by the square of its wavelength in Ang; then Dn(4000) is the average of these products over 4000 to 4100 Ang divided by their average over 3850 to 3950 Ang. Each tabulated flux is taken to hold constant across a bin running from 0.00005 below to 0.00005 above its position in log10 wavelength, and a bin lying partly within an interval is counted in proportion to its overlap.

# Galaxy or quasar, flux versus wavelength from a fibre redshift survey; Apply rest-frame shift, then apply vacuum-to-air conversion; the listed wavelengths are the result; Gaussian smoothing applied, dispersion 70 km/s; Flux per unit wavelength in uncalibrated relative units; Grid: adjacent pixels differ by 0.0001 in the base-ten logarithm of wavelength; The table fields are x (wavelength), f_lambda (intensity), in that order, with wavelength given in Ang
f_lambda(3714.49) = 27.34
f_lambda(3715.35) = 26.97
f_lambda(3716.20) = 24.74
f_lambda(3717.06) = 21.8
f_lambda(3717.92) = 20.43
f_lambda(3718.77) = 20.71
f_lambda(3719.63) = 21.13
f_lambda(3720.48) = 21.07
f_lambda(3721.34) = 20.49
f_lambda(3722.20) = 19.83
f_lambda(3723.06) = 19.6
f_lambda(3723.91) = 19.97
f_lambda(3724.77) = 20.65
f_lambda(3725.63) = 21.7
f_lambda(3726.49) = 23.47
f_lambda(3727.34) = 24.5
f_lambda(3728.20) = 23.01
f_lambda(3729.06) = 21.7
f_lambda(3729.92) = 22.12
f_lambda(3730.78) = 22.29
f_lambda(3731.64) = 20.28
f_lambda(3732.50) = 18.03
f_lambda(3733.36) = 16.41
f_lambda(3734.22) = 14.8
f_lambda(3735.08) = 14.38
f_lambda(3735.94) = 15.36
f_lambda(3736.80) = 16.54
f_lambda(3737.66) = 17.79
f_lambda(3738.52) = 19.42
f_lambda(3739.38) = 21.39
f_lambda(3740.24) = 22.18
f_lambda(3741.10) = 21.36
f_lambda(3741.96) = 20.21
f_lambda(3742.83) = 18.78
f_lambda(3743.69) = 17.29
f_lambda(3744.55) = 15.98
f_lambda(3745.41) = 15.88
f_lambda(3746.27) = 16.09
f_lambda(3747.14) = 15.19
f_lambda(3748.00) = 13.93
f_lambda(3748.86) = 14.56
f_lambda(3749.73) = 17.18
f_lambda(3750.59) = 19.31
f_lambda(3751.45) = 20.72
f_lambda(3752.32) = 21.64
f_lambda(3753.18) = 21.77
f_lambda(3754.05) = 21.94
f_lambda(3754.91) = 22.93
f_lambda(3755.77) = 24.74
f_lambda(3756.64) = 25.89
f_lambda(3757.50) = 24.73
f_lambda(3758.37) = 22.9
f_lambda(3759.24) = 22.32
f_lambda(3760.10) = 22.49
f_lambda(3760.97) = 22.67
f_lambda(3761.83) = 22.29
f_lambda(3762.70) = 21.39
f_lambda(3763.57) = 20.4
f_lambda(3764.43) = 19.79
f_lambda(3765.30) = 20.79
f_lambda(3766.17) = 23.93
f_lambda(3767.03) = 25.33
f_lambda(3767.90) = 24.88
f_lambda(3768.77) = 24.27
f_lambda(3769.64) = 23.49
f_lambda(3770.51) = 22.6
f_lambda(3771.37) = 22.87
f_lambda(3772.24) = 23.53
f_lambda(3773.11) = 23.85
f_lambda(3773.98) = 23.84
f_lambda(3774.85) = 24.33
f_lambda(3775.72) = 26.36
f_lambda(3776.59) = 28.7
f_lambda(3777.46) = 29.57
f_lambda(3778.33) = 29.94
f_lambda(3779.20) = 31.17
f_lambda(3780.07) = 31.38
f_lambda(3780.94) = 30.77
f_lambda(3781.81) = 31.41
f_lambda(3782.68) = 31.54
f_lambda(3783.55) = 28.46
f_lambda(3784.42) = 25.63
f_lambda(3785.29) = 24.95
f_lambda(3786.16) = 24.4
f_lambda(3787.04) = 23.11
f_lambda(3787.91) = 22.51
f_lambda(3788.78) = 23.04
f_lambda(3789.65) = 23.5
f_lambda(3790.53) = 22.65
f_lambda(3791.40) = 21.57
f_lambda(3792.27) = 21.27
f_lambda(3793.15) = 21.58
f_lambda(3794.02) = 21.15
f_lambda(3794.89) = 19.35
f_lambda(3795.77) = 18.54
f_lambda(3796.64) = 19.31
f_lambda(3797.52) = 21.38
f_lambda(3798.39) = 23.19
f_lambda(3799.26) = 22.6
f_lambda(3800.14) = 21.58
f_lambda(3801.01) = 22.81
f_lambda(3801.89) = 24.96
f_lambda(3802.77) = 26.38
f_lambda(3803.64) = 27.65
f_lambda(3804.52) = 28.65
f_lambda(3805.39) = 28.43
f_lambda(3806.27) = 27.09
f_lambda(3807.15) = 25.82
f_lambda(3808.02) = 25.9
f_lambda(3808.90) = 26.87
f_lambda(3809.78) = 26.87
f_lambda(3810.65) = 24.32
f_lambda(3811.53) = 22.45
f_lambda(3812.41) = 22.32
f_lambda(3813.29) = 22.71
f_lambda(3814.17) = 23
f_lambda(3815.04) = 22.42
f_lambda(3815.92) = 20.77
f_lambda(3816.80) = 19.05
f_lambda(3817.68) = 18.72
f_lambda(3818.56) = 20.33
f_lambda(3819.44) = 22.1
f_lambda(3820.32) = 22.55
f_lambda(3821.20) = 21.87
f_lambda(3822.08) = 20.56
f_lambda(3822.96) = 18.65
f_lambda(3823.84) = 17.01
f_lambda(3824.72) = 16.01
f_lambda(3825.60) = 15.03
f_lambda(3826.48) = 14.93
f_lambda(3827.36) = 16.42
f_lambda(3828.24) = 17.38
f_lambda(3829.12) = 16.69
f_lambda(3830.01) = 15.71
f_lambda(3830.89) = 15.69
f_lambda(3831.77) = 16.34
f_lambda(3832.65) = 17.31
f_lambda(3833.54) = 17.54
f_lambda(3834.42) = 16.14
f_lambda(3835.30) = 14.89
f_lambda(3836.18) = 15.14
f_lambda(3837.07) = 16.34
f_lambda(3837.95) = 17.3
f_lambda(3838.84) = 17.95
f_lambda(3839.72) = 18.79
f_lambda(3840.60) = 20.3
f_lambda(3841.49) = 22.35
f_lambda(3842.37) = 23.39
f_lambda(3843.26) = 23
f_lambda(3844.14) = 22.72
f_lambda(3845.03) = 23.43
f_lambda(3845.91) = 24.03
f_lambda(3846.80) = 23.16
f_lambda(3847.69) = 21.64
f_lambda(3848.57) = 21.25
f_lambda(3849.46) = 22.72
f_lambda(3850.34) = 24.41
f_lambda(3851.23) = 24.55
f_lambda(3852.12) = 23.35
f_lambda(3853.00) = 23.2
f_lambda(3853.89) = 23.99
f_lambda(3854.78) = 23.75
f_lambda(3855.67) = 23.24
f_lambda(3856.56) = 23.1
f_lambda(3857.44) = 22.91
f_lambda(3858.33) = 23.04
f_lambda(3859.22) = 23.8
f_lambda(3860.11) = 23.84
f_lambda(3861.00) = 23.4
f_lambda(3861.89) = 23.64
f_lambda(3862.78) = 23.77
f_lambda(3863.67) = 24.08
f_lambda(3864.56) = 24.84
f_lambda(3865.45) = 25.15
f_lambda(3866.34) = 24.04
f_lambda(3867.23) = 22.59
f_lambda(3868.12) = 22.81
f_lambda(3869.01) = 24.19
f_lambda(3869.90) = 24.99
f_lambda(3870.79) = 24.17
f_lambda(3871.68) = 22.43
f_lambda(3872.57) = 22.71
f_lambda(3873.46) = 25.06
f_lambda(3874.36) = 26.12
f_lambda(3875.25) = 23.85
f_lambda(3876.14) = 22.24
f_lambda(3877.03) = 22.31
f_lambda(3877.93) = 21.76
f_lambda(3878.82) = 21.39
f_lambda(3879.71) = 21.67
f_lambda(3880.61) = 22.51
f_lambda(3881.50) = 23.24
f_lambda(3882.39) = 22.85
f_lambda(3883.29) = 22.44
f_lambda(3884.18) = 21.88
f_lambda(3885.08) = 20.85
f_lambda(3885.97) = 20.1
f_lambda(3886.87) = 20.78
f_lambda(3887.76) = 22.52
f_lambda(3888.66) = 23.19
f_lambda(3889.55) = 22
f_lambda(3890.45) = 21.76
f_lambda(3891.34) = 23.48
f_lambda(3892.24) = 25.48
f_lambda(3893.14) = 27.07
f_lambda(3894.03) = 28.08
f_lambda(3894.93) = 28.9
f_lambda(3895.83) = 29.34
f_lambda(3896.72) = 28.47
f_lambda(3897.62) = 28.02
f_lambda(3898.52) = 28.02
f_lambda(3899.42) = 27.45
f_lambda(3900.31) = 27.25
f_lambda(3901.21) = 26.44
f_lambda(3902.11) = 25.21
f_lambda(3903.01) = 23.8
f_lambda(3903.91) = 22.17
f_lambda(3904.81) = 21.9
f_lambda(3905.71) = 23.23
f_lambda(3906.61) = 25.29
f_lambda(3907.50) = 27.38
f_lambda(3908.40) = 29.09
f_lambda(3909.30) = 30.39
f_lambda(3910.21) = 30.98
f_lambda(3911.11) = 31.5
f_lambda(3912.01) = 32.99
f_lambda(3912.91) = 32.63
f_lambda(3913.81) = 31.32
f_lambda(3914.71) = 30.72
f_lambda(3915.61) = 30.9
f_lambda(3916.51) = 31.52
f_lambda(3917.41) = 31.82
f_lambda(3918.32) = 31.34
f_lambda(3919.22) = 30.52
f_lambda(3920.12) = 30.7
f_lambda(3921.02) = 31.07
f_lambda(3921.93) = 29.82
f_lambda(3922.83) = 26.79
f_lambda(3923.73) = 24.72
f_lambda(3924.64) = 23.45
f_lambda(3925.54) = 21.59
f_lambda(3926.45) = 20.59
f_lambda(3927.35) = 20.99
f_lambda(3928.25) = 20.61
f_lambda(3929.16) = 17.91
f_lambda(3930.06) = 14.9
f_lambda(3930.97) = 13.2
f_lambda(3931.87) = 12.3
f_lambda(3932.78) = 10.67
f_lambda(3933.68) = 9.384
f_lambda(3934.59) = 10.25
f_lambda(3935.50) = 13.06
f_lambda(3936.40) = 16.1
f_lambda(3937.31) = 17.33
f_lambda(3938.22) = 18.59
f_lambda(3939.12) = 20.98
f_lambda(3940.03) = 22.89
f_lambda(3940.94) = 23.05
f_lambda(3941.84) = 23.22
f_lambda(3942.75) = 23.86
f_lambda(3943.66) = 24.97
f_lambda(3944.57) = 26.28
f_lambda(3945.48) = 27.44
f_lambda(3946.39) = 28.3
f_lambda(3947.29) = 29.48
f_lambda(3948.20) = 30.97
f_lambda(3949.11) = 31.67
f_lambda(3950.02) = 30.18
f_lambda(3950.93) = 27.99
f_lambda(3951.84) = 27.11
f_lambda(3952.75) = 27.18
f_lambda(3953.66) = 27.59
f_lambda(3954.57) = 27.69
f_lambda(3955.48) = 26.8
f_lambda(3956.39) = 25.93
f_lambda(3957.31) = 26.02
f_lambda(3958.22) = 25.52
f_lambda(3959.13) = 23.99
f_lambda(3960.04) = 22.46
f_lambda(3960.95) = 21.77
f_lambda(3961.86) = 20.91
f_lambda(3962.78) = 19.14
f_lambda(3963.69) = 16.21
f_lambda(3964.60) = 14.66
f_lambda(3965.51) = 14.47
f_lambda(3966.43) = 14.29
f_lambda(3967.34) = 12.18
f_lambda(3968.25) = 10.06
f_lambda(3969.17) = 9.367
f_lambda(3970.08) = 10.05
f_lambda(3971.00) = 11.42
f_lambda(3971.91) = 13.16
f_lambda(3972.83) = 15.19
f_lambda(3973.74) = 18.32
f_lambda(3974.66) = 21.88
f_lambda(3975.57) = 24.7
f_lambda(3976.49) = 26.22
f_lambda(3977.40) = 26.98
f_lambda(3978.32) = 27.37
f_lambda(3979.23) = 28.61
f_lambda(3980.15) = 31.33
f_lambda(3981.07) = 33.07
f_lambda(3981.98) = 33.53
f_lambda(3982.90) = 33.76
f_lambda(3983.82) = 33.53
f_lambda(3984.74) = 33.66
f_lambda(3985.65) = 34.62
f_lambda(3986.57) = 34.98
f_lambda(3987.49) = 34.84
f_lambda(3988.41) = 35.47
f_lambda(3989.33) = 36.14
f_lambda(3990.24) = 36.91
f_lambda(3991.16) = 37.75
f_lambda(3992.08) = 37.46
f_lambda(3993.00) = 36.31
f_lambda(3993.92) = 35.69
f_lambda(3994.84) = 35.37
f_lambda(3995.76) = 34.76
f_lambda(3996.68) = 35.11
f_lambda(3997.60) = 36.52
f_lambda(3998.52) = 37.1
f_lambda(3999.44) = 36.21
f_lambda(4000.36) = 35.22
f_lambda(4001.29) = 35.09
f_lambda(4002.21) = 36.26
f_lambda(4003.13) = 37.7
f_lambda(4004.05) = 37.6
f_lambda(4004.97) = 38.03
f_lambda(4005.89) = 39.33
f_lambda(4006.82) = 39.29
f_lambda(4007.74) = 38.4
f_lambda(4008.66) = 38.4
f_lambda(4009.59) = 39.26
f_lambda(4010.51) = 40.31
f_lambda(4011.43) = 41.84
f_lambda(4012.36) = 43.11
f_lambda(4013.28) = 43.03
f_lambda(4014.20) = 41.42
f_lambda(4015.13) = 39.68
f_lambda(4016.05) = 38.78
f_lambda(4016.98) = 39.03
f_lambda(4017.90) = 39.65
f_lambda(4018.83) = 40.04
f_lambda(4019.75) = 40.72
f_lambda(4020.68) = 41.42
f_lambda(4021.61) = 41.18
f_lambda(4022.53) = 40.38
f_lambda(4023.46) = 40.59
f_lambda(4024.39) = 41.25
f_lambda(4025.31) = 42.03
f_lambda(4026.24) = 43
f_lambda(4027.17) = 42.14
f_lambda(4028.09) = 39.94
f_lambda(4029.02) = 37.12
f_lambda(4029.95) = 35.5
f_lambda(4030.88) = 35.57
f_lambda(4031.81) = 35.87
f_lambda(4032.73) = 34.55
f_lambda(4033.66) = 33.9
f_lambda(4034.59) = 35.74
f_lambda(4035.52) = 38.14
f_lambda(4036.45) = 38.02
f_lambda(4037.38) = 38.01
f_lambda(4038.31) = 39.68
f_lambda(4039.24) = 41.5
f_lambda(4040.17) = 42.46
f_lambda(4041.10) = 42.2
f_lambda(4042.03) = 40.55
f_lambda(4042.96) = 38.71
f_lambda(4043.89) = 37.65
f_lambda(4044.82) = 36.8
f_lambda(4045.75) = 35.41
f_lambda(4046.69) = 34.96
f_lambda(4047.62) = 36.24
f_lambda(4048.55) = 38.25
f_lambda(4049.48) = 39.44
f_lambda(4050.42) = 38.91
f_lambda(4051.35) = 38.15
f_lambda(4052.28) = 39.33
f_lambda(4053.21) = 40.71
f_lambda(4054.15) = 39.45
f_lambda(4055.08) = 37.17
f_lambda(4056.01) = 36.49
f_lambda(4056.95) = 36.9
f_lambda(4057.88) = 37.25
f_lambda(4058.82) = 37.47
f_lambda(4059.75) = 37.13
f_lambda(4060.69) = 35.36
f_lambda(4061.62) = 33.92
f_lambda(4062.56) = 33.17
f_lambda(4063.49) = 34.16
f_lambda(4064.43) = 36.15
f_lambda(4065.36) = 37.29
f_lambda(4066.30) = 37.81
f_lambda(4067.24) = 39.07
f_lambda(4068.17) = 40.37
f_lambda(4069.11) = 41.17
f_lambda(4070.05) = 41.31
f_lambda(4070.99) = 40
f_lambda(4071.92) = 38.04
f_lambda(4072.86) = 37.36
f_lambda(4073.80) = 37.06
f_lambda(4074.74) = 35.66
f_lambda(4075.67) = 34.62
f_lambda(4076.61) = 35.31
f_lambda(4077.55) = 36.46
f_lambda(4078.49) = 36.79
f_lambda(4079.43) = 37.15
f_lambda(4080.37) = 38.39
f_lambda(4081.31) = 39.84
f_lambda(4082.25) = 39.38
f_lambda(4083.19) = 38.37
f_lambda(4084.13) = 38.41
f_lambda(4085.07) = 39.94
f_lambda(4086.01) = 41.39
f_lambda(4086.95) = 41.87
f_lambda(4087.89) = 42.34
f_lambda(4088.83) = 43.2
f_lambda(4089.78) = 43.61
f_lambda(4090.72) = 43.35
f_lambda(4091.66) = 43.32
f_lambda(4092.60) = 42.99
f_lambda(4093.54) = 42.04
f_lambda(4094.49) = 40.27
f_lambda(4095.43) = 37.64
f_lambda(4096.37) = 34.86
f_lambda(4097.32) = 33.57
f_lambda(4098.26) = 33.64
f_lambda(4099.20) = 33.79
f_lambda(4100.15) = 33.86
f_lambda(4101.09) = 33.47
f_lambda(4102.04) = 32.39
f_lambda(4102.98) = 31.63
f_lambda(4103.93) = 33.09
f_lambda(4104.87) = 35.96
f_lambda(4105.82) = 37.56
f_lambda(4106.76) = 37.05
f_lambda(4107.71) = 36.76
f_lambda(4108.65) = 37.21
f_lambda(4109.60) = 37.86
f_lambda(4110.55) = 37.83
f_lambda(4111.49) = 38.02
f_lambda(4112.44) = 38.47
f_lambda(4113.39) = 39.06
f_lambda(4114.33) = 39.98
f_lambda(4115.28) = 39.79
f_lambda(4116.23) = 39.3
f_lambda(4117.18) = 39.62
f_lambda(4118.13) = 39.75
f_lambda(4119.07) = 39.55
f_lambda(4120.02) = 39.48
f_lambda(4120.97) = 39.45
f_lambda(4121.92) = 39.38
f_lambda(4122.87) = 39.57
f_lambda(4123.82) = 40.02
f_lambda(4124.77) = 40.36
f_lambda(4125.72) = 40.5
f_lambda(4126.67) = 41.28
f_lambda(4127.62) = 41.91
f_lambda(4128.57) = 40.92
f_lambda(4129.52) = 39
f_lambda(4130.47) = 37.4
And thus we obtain 1.72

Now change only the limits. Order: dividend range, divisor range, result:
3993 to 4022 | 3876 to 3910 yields 1.66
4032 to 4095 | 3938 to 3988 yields 1.67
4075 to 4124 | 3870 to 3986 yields 1.74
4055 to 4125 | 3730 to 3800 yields 2.03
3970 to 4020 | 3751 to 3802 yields 1.59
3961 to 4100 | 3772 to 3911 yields 1.68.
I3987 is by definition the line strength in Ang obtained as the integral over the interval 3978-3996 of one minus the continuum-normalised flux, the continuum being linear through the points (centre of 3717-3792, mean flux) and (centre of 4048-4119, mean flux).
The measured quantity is -0.54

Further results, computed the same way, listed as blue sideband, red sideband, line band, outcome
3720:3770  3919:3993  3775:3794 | -4.6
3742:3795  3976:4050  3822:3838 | 6.1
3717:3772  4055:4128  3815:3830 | 3.6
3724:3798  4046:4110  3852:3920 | 7.2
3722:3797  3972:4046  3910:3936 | 6.1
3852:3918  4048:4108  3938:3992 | 9.4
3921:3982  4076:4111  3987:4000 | -4.8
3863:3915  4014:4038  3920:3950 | 8.1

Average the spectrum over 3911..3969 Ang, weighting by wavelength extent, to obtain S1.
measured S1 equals 23.2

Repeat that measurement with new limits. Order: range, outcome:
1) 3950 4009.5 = 28.5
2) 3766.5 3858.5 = 22.6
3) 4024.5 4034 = 38.2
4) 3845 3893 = 23.2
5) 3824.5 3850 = 18.8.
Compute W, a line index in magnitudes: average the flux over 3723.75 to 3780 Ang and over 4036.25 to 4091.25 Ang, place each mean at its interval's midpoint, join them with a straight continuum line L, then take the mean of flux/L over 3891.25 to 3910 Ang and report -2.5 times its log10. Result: 0.11 mag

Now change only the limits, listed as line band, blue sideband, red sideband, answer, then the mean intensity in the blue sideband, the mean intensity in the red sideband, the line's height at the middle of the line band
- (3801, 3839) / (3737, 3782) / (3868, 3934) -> 0.135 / 22.4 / 24.7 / 23.4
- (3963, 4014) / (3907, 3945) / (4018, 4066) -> 0.055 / 23.9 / 38.2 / 31.6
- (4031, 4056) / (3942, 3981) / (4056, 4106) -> -0.157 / 22.7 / 37.7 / 33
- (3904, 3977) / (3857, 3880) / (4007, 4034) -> 0.318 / 23.5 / 39.6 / 31.1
